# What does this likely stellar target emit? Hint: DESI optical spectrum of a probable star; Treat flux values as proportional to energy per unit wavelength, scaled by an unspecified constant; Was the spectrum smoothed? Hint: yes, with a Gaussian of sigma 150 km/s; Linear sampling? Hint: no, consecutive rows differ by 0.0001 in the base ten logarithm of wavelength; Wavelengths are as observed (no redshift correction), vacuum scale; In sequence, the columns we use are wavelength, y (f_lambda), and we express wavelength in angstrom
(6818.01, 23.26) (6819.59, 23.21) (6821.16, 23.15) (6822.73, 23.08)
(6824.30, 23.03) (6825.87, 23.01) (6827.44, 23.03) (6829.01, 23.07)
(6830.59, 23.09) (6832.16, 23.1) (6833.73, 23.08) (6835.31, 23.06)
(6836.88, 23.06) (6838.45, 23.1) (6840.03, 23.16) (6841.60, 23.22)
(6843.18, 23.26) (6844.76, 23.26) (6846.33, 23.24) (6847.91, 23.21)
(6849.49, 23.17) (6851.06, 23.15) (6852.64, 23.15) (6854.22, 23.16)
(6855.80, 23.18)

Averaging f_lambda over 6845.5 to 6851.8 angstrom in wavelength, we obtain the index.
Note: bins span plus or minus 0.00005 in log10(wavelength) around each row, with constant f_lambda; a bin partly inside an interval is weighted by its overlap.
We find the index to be 23.2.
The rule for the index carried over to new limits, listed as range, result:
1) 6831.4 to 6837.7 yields 23.1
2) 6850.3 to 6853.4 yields 23.1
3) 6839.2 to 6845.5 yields 23.2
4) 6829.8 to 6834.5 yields 23.1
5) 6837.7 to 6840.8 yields 23.1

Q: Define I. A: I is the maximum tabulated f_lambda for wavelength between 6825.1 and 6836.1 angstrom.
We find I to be 23.1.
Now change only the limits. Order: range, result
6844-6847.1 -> 23.26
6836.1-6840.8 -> 23.16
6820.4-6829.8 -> 23.15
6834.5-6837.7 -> 23.06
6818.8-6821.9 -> 23.21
